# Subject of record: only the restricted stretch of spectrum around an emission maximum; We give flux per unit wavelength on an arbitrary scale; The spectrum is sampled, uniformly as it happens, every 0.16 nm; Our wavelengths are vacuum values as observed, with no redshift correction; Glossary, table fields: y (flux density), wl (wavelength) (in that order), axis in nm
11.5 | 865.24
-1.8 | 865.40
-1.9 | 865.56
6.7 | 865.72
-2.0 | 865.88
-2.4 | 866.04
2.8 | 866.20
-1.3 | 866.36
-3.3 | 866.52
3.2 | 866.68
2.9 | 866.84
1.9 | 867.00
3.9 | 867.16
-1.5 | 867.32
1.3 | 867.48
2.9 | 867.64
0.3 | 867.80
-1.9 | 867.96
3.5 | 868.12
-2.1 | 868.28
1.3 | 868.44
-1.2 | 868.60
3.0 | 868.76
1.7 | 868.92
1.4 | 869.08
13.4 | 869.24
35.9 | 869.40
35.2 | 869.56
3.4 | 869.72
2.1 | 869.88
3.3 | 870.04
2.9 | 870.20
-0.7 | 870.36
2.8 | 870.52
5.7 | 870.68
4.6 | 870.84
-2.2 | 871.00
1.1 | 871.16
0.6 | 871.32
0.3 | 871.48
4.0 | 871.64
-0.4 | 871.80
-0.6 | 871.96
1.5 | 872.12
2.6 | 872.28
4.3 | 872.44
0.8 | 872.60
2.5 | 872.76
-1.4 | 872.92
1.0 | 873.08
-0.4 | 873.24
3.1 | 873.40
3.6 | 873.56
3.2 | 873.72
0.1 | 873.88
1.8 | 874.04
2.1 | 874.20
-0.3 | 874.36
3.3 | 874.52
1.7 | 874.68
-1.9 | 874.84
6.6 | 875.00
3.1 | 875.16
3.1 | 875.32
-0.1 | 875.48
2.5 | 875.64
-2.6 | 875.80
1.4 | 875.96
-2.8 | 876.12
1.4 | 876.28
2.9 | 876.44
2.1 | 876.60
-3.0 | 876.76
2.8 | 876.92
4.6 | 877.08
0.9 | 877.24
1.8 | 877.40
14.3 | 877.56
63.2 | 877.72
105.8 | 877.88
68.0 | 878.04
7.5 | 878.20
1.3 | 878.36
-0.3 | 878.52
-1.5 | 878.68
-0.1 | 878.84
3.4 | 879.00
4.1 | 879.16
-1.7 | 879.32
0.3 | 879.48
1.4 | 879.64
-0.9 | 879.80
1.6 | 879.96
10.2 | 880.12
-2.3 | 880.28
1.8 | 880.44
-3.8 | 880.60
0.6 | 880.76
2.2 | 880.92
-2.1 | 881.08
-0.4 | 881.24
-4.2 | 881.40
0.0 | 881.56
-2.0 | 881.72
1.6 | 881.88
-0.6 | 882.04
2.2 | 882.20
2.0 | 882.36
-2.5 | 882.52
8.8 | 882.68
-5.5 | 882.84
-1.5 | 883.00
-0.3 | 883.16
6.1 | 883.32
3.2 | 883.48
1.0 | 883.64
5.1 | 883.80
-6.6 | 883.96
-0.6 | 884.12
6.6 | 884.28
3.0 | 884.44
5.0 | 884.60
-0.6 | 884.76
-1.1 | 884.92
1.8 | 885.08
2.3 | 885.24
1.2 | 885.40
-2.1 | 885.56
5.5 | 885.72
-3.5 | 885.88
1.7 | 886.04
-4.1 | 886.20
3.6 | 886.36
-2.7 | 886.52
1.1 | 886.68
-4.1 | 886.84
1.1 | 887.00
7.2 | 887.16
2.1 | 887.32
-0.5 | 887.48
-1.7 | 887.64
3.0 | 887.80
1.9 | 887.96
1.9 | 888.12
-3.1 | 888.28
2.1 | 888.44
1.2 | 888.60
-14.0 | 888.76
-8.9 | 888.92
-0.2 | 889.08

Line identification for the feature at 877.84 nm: [O III]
